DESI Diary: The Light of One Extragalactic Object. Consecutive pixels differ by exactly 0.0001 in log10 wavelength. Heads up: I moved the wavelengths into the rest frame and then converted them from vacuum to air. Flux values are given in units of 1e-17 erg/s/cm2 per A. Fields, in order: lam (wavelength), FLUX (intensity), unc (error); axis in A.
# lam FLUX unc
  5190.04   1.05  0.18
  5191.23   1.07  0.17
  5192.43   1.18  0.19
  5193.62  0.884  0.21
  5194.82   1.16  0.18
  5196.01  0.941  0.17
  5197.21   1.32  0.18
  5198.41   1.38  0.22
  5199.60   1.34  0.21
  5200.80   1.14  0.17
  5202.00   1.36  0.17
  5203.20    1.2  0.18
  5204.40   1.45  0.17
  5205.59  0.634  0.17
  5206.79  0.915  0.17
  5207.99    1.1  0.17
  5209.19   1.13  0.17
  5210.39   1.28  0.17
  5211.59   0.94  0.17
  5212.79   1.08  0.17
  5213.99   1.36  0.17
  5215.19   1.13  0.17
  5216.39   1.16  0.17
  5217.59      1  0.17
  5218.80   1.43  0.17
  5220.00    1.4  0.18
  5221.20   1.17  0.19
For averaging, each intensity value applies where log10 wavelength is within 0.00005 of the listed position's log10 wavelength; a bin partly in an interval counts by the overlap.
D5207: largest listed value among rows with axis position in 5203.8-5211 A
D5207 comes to 1.45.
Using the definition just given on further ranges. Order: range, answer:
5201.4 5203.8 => 1.36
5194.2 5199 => 1.38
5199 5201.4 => 1.34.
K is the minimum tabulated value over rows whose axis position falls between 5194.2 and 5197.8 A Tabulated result 0.941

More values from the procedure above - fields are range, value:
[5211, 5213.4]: 0.94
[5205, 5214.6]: 0.634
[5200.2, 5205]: 1.14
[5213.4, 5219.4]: 1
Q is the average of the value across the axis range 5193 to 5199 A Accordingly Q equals 1.14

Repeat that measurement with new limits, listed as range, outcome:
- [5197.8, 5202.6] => 1.3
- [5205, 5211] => 1.01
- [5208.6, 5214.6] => 1.16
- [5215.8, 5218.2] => 1.08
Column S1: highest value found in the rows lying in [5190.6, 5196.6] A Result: 1.18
